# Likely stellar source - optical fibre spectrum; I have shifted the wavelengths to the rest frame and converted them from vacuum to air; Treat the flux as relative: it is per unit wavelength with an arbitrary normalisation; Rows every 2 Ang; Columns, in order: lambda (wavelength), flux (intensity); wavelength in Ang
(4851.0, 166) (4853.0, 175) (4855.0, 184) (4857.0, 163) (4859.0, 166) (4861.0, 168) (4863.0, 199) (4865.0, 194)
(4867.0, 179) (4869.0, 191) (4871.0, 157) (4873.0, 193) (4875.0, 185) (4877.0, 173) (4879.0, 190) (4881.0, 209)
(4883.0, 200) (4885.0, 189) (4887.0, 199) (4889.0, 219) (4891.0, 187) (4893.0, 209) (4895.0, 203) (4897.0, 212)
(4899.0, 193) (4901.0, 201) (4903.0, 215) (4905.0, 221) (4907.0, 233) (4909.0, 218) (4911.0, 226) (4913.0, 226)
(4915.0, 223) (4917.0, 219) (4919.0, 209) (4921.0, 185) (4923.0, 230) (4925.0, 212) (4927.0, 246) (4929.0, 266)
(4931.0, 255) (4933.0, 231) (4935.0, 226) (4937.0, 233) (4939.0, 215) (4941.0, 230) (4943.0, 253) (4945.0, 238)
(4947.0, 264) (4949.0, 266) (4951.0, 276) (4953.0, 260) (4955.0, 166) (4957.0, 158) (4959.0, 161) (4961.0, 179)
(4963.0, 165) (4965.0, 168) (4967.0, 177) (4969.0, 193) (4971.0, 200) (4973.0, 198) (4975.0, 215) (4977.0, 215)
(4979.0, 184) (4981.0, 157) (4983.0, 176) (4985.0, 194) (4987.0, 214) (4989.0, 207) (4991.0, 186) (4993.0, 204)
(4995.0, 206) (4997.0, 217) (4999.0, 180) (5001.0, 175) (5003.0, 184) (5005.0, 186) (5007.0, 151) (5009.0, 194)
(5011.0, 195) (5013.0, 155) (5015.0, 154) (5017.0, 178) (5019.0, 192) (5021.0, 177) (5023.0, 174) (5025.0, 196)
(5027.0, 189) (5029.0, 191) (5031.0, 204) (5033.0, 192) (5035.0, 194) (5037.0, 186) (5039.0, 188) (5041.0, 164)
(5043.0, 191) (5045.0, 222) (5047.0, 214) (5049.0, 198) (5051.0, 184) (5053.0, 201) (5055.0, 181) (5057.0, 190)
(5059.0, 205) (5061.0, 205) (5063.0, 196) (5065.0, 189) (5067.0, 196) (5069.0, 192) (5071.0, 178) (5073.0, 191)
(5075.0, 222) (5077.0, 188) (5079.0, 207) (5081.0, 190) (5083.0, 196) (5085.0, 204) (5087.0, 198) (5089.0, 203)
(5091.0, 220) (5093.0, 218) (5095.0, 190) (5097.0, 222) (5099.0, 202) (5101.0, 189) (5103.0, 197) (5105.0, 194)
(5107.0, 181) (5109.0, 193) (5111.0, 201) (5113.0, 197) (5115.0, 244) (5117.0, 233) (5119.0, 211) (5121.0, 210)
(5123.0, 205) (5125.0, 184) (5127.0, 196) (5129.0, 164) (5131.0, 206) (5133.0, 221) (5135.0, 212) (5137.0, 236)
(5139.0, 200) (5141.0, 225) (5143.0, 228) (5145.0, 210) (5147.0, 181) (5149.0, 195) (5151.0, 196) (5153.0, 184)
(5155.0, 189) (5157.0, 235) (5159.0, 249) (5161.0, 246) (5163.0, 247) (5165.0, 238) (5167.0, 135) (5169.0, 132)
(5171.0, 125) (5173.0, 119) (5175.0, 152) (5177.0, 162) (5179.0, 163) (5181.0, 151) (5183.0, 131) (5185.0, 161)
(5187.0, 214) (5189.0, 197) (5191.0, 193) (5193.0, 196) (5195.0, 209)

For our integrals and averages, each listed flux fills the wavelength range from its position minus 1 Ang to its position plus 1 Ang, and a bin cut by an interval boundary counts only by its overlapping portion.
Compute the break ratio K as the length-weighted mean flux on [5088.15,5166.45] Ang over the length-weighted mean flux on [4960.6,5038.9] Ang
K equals 1.1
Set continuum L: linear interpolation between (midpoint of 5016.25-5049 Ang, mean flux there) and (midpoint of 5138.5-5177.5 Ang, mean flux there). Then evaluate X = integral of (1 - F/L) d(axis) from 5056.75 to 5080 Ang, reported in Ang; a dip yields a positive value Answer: -0.6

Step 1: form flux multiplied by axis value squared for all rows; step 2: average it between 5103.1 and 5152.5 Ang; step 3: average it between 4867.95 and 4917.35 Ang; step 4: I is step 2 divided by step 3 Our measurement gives 1.11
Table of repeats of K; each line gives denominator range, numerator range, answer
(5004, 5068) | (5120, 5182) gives 1.03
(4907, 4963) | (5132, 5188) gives 0.85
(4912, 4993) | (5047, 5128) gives 0.95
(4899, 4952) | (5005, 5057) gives 0.81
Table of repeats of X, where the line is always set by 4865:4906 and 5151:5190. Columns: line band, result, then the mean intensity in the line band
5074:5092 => -1.70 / 203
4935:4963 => -4.09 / 221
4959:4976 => 0.57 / 185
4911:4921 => -1.13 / 216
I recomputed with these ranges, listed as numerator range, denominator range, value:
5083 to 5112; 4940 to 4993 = 1.04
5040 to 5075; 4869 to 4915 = 1.03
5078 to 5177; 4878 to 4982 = 1.02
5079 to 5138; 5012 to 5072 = 1.11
